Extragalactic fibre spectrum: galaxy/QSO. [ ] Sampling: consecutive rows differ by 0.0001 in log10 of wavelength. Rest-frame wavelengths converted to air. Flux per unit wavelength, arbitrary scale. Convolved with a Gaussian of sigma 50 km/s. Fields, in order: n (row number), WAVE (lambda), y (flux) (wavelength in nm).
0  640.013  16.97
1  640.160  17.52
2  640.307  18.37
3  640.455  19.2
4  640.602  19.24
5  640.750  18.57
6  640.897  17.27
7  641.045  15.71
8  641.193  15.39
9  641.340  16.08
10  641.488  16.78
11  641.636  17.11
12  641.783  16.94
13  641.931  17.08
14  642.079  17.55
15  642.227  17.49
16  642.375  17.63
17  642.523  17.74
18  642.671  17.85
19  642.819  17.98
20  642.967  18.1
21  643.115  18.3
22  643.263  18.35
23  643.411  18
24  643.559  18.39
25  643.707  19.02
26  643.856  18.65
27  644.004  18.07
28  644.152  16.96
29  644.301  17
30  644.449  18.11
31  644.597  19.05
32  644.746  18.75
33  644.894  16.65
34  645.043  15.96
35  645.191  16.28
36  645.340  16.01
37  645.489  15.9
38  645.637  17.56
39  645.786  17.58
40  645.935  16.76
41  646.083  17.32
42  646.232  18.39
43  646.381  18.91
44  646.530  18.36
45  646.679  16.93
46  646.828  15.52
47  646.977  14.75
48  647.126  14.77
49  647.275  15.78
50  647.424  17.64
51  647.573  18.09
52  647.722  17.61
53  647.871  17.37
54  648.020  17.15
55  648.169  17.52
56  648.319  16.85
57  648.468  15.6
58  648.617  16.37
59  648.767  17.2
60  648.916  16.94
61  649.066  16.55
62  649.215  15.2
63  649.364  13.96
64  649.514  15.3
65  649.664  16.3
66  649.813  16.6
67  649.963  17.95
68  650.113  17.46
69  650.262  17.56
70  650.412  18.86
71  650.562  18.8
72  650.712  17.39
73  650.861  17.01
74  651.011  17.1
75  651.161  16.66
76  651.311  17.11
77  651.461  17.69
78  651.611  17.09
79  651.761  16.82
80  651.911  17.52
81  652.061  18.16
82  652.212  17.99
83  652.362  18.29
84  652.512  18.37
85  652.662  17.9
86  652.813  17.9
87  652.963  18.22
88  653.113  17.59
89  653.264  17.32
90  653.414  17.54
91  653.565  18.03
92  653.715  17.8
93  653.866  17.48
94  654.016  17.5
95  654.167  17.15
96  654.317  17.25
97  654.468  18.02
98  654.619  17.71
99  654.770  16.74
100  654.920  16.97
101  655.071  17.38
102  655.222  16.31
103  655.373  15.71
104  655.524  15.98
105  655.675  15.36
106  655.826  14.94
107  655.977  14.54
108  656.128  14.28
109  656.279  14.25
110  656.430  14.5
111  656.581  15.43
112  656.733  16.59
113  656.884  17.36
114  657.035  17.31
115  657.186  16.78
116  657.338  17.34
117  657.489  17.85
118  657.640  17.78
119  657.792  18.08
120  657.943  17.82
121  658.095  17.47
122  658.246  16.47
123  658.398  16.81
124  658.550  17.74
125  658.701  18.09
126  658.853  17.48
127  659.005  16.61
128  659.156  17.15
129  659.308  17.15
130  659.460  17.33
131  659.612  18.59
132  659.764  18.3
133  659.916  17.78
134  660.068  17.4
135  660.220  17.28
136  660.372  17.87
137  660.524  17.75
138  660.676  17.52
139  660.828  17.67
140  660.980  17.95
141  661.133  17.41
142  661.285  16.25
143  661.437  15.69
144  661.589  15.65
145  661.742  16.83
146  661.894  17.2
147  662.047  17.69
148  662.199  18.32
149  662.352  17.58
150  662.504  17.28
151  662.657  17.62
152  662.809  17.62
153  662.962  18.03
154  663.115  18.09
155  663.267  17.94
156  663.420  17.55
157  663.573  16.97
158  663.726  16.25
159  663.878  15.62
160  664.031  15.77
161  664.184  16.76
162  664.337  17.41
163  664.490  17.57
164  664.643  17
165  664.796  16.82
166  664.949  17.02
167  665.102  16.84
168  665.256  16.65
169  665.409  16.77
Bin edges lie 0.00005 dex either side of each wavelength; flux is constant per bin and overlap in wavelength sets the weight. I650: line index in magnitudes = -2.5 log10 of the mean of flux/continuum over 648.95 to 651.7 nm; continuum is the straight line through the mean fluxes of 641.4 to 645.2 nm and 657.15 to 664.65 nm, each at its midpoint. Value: 0.04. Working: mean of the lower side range 17.7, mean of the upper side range 17.3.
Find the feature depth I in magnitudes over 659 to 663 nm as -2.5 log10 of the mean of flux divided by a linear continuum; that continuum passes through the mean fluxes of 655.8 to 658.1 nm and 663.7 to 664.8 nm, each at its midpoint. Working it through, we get -0.05 mag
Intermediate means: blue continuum 16.4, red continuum 16.7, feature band 17.4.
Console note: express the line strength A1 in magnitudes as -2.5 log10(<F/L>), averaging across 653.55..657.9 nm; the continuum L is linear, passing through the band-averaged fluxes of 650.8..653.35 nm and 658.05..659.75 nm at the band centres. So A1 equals 0.05 mag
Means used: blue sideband 17.6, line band 16.6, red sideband 17.4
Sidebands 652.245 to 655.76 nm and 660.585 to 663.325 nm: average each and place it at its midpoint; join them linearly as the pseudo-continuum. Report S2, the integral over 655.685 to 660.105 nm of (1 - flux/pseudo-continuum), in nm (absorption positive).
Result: 0.127 nm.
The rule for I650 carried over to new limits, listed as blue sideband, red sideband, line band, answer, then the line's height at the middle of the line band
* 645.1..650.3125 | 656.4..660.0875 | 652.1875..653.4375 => -0.057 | 17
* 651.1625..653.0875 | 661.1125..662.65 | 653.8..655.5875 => 0.032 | 17.5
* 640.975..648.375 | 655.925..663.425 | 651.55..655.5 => -0.017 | 17.2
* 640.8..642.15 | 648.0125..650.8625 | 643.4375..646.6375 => -0.054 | 16.7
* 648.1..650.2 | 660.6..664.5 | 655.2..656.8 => 0.107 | 16.8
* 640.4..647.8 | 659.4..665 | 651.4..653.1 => -0.029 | 17.3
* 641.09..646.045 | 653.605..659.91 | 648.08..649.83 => 0.065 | 17.2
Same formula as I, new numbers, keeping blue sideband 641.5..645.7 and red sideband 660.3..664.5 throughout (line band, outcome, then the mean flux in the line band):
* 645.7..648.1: 0.03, 17.1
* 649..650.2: 0.08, 16.2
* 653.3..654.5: -0.01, 17.6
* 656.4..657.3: 0.06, 16.5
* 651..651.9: 0.02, 17.1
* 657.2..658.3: -0.01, 17.5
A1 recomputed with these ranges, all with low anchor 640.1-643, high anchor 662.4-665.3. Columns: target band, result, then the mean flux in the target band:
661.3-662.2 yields 0.026 mag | 16.7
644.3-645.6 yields 0.020 mag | 17.1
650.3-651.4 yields -0.015 mag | 17.6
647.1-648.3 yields 0.018 mag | 17.1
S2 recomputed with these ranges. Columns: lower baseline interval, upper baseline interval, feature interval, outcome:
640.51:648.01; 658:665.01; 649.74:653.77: -0.08 nm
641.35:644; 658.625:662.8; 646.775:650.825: 0.21 nm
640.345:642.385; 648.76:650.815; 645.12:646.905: -0.01 nm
